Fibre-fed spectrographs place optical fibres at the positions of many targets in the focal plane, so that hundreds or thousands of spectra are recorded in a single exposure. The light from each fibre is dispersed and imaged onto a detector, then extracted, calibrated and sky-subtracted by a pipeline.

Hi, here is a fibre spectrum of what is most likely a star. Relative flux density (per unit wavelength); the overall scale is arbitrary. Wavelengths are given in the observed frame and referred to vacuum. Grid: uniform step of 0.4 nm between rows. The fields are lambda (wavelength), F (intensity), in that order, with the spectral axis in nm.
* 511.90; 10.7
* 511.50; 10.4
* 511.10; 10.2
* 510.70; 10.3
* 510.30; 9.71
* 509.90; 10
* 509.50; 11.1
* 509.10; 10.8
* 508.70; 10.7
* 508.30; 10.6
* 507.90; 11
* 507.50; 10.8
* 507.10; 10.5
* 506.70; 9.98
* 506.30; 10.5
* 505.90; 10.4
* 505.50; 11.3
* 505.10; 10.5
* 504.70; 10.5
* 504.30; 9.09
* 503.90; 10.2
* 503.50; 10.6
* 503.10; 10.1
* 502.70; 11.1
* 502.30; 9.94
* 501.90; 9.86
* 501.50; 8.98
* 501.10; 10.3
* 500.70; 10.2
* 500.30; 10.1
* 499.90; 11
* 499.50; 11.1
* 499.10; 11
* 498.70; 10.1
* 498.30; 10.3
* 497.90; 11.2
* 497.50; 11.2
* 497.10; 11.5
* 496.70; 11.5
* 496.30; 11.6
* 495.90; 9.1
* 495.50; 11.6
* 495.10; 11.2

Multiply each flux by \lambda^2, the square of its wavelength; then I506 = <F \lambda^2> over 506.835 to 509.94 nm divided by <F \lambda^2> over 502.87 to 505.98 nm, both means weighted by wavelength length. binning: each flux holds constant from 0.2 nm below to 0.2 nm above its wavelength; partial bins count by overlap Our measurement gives 1.1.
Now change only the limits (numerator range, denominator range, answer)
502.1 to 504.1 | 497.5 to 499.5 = 0.98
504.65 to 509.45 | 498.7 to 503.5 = 1.06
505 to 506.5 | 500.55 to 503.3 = 1.08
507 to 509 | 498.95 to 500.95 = 1.04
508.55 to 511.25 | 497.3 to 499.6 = 1.01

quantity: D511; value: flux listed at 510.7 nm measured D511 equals 10.3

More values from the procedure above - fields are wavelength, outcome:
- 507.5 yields 10.8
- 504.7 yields 10.5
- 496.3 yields 11.6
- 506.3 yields 10.5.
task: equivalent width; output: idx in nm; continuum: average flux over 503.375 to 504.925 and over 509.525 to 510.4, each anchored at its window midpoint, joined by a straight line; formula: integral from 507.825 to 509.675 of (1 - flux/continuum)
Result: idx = -0.13 nm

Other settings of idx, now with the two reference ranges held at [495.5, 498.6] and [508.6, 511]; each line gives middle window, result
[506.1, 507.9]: 0.003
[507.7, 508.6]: -0.026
